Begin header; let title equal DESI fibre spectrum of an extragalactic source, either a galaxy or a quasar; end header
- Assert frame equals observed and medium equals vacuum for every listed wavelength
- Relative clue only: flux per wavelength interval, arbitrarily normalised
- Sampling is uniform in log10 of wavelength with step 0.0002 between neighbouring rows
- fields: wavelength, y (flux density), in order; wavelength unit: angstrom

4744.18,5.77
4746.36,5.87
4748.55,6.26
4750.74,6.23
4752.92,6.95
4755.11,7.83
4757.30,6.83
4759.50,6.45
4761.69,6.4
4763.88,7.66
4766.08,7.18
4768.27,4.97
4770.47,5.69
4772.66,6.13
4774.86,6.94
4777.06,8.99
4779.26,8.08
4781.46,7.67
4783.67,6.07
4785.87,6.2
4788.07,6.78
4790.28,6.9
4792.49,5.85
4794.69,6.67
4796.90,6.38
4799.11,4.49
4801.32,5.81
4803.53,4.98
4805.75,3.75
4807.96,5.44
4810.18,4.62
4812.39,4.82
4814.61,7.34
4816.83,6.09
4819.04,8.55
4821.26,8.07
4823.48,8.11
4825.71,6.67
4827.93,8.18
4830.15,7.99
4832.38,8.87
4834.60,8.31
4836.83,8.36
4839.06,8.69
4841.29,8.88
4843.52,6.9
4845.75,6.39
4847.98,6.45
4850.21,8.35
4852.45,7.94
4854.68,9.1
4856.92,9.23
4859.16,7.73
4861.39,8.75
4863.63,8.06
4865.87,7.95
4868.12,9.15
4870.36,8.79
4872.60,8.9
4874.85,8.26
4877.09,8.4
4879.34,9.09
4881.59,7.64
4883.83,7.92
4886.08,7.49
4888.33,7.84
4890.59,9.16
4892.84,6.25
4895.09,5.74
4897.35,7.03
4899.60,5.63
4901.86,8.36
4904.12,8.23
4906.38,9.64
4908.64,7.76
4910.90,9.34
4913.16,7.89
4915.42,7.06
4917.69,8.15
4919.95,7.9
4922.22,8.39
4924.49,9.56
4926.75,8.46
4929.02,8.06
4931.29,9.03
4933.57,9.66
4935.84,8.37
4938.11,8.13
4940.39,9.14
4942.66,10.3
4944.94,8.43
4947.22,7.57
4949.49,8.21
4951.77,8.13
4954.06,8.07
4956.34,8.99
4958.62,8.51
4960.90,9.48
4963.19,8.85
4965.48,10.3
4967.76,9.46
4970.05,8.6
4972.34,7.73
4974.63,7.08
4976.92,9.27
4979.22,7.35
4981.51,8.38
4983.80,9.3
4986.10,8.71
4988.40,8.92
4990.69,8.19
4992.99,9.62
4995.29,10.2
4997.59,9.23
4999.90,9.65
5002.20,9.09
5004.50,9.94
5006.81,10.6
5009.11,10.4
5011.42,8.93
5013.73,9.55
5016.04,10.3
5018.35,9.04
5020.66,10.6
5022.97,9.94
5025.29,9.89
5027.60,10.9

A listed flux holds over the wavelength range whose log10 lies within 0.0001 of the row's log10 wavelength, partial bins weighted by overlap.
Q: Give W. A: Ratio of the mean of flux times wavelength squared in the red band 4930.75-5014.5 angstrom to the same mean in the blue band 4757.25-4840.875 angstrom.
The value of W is 1.4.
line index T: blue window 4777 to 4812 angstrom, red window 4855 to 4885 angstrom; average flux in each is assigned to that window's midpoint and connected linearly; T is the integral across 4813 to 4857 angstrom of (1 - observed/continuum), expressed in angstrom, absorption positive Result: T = -3.1 angstrom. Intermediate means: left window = 6.05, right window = 8.47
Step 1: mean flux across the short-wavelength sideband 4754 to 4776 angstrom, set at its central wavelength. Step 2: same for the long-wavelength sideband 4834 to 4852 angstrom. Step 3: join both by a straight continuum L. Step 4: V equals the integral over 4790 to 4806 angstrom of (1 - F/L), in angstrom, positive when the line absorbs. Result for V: 3.29 angstrom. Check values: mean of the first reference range 6.61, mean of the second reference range 7.78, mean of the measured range 5.63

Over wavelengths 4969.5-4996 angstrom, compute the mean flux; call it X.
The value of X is 8.59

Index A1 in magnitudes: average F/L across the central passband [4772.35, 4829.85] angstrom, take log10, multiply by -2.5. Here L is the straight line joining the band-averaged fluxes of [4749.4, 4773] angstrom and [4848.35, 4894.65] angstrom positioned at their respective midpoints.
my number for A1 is 0.10 mag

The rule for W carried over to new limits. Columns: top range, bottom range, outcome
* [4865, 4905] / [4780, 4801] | 1.29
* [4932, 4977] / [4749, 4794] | 1.38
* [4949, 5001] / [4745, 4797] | 1.43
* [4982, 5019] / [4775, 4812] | 1.67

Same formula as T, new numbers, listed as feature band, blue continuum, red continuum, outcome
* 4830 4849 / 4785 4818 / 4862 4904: -3.2 angstrom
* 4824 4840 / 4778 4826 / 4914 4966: -3.1 angstrom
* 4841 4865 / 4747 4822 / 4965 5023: -2.0 angstrom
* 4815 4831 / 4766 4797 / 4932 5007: -1.0 angstrom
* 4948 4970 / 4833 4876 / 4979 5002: 0.0 angstrom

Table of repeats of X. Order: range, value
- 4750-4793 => 6.81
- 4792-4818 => 5.52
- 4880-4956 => 8.15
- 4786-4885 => 7.39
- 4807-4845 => 7.4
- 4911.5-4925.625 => 8.21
